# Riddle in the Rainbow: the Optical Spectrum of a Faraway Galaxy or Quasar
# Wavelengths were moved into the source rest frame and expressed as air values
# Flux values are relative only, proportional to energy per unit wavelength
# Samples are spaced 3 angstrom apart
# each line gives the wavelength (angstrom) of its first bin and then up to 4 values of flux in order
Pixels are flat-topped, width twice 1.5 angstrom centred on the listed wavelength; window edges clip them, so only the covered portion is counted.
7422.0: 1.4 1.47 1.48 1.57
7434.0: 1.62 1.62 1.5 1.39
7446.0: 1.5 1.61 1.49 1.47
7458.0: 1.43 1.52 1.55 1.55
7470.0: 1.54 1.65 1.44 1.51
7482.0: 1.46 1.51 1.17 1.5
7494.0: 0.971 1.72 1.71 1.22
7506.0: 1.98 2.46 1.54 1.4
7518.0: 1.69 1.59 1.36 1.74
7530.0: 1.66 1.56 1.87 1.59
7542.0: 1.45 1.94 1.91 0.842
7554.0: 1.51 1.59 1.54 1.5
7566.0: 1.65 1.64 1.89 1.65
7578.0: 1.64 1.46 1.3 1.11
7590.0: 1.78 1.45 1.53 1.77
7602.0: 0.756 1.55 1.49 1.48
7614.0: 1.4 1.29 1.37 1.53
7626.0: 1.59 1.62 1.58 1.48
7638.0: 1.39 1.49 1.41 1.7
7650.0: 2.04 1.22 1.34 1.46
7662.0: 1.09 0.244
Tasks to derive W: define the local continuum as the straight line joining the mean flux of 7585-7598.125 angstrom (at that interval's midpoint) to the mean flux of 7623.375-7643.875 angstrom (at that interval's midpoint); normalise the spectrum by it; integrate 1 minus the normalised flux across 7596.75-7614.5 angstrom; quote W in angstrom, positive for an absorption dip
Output 0.9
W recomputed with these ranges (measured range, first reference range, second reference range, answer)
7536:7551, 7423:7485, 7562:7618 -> -1.5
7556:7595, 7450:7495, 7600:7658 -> -2.5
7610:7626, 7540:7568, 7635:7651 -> 1.5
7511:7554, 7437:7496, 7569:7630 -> -3.0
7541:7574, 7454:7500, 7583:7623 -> -3.6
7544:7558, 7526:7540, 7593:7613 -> 0.7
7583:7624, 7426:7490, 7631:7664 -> 1.4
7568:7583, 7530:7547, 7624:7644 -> -0.2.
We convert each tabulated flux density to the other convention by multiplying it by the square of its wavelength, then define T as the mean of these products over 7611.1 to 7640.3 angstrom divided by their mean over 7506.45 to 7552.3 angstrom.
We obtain 0.92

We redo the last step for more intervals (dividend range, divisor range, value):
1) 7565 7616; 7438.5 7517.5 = 1.01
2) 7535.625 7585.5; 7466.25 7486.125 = 1.06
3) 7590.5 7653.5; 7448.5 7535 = 0.99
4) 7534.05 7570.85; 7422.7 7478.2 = 1.07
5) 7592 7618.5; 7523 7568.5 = 0.91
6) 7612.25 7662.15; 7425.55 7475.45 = 1.02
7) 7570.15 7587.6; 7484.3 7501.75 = 1.10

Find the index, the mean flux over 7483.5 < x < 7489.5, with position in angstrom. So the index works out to 1.34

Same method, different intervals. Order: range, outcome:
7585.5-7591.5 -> 1.45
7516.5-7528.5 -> 1.59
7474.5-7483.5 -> 1.47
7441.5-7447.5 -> 1.45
